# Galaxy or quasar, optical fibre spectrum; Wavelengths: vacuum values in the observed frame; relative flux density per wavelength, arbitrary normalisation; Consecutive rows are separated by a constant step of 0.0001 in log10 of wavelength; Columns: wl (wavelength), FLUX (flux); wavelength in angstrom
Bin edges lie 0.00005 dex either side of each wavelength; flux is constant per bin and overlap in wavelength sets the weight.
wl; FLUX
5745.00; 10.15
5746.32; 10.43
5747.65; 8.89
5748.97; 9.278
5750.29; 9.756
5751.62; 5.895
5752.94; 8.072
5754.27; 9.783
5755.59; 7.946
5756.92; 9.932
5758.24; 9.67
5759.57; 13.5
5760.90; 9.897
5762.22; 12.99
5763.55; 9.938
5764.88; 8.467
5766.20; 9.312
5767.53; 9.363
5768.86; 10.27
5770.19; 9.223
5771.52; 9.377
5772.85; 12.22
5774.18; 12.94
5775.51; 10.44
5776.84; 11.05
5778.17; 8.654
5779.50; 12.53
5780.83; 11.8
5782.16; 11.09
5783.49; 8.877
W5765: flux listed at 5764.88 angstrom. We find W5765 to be 8.467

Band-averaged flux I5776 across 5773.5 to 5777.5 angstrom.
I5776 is 11.5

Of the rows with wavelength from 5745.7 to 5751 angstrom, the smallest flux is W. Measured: 8.89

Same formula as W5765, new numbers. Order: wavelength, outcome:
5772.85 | 12.22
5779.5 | 12.53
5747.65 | 8.89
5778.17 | 8.654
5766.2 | 9.312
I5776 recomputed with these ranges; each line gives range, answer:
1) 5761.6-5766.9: 10.1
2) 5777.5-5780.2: 10.6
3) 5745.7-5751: 9.54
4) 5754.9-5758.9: 9.2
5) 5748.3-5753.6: 8.26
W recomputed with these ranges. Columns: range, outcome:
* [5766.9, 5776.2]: 9.223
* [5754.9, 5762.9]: 7.946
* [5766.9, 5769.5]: 9.363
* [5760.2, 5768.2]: 8.467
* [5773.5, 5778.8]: 8.654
